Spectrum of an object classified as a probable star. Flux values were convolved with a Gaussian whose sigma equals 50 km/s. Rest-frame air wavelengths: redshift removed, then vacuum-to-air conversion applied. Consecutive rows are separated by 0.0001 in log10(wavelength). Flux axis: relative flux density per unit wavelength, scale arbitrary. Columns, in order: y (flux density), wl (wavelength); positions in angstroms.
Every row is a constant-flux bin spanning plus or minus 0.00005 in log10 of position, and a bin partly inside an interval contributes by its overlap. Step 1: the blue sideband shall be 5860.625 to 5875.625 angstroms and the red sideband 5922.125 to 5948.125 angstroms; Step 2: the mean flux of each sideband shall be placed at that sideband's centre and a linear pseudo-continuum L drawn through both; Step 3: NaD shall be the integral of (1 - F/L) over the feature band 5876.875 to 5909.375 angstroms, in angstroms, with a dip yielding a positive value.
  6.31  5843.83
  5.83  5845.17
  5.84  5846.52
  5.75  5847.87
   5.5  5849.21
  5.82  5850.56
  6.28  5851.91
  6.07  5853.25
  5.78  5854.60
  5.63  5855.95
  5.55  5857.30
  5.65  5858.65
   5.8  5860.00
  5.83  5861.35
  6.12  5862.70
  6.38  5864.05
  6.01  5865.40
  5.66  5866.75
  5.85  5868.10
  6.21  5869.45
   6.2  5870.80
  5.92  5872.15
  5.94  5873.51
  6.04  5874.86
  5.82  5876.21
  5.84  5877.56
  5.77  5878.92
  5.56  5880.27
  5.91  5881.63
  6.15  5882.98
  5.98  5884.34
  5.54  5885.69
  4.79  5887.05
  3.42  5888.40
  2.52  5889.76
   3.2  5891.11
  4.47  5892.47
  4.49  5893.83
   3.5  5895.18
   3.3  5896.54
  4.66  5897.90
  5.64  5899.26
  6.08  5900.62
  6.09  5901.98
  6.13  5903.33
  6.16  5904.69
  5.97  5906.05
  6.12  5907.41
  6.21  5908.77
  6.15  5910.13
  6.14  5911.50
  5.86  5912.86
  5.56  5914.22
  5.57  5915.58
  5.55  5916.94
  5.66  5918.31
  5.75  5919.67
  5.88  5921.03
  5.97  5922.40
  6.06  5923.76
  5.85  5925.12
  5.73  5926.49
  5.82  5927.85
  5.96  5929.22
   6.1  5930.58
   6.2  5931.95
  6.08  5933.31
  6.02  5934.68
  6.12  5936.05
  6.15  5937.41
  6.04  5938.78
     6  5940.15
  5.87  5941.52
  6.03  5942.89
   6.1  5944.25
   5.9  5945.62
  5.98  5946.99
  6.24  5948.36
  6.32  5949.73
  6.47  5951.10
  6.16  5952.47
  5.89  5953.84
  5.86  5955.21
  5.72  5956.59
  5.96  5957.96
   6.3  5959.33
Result 4.69 angstroms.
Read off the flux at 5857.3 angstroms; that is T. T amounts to 5.55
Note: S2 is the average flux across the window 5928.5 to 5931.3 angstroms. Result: 6.02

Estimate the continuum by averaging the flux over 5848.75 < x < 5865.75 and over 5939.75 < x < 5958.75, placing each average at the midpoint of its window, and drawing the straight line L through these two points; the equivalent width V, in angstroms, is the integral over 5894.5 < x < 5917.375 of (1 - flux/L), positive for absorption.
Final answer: 1.5 angstroms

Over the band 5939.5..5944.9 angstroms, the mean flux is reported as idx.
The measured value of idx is 6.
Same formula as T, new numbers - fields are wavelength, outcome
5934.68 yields 6.02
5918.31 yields 5.66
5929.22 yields 5.96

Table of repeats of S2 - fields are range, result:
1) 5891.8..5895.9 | 4.15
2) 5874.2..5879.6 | 5.87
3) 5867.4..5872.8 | 6.05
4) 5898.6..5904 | 5.99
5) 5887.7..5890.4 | 3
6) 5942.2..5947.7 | 6.01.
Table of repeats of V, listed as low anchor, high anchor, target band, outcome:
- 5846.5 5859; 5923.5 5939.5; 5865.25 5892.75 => 2.29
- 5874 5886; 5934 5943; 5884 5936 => 4.53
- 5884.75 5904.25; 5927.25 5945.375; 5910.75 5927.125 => -1.10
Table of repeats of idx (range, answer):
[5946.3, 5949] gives 6.1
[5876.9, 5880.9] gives 5.72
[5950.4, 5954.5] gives 6.18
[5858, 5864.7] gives 5.95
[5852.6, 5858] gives 5.75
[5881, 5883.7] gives 6.03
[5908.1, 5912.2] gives 6.15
